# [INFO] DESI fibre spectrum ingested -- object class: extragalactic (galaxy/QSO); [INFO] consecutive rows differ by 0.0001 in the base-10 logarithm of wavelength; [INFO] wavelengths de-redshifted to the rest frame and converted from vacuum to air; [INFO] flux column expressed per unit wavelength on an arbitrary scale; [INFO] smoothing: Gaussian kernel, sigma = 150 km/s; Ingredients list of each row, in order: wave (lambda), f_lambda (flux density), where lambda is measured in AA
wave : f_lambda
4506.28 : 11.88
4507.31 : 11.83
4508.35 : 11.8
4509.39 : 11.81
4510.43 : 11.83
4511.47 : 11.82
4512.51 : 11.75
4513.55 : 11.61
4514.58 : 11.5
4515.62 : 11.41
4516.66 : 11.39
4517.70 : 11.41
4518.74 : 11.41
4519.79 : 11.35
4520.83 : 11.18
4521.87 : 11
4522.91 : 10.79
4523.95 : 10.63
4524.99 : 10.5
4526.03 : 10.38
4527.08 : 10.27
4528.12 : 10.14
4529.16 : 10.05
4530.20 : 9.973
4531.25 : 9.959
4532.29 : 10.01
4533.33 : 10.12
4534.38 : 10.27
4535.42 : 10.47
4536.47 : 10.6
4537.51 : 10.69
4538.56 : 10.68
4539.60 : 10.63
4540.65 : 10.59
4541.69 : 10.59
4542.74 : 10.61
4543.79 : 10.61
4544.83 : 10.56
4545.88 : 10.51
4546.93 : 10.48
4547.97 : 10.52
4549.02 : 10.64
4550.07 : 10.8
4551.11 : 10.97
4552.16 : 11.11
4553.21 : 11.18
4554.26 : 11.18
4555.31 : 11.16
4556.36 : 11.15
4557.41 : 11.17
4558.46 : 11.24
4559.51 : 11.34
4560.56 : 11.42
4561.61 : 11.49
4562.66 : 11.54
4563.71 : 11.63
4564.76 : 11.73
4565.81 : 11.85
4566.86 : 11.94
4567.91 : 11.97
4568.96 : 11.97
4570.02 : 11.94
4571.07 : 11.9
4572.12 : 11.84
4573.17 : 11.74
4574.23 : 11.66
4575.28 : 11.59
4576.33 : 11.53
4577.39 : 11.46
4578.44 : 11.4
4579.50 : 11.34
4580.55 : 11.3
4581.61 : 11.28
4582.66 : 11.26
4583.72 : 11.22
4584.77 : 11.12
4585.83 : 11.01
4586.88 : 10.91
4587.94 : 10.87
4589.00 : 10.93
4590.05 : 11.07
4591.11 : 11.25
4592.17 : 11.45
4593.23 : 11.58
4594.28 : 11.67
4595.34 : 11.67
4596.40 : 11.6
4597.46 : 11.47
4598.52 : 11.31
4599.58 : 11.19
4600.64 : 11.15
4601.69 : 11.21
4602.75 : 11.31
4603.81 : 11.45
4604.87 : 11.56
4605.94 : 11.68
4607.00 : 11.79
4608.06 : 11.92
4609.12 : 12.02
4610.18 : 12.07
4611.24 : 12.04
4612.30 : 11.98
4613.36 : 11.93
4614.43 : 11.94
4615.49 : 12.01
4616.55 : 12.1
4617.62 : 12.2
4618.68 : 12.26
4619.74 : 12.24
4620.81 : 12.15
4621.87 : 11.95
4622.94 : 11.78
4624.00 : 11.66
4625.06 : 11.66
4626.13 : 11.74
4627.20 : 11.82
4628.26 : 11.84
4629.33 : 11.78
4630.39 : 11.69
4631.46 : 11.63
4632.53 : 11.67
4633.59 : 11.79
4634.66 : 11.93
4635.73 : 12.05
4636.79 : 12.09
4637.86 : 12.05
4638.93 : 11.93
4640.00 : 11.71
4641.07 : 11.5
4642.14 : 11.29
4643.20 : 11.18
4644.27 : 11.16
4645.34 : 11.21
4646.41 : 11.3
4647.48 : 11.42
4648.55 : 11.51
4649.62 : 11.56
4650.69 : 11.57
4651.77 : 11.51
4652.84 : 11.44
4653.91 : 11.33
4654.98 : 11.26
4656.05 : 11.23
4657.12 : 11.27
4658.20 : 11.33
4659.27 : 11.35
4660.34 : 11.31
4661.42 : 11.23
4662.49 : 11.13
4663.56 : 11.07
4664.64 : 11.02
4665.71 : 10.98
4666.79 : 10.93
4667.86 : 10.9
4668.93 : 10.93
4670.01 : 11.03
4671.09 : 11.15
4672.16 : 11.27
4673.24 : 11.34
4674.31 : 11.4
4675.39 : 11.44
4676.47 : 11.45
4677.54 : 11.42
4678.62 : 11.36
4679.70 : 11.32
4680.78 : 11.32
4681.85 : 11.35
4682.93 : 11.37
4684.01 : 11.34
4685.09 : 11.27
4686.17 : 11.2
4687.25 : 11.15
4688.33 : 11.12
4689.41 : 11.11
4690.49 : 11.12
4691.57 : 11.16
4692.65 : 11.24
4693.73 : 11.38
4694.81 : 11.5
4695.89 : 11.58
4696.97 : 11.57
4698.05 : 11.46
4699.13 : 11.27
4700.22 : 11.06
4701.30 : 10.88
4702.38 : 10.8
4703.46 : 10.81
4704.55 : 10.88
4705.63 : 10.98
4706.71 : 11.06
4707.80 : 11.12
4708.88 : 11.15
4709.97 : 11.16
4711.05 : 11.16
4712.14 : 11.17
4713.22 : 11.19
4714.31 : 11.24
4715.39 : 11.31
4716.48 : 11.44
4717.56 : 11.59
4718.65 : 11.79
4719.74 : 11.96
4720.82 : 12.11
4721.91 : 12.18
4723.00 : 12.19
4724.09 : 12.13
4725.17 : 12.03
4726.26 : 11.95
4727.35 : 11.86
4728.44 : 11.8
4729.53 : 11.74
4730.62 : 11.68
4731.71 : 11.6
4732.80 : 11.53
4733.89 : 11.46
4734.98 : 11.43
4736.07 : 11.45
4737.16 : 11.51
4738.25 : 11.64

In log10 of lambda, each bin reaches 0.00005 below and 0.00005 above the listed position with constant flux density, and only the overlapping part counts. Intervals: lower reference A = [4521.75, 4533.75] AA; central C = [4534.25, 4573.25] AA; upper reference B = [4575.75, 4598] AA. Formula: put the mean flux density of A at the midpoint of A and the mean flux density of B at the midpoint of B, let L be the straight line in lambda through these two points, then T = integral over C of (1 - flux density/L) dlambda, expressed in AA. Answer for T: -1.4 AA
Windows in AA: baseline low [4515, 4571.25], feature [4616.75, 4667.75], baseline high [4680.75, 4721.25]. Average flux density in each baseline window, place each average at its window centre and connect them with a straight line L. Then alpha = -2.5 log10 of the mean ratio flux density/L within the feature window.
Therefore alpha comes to -0.04 mag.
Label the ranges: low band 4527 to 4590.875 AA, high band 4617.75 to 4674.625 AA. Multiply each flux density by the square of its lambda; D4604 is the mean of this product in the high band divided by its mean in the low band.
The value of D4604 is 1.1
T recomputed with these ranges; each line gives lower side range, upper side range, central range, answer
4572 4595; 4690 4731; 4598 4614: -0.41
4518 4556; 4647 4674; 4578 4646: -3.74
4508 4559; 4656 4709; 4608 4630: -1.79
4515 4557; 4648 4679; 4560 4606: -2.34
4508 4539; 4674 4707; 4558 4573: -1.00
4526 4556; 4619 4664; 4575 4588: -0.35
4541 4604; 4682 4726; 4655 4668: 0.20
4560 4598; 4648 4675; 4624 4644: -0.72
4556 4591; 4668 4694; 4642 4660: -0.07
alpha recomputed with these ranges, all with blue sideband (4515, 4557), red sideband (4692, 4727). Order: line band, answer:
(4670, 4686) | -0.004 mag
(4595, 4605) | -0.041 mag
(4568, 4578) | -0.086 mag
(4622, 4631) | -0.064 mag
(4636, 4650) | -0.039 mag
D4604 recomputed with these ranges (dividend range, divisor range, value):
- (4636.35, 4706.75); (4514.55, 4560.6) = 1.11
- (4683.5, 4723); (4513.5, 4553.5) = 1.14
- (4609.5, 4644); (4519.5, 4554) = 1.17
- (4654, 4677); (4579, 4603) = 1.03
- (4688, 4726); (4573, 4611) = 1.05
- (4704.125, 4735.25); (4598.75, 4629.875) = 1.02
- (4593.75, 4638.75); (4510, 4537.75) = 1.13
